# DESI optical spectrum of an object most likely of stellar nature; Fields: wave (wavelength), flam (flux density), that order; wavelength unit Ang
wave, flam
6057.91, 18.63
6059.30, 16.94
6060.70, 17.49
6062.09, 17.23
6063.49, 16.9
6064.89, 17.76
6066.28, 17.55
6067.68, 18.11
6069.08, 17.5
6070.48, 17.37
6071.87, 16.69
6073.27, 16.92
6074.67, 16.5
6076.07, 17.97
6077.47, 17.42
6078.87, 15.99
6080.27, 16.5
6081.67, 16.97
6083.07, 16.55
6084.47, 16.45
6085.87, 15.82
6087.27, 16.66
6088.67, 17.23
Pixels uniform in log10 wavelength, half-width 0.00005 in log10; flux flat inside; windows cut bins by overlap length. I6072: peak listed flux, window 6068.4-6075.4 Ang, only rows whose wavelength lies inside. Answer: 17.5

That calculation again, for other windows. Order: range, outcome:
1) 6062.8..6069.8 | 18.11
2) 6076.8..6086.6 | 17.42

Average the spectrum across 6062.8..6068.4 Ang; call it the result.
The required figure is 17.6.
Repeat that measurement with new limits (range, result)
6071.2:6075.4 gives 16.7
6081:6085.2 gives 16.7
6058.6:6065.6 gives 17.3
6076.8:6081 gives 16.6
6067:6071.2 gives 17.7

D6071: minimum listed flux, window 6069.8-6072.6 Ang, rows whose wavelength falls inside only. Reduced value 16.69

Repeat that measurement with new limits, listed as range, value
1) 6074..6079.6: 15.99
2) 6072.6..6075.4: 16.5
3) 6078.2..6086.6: 15.82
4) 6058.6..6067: 16.9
